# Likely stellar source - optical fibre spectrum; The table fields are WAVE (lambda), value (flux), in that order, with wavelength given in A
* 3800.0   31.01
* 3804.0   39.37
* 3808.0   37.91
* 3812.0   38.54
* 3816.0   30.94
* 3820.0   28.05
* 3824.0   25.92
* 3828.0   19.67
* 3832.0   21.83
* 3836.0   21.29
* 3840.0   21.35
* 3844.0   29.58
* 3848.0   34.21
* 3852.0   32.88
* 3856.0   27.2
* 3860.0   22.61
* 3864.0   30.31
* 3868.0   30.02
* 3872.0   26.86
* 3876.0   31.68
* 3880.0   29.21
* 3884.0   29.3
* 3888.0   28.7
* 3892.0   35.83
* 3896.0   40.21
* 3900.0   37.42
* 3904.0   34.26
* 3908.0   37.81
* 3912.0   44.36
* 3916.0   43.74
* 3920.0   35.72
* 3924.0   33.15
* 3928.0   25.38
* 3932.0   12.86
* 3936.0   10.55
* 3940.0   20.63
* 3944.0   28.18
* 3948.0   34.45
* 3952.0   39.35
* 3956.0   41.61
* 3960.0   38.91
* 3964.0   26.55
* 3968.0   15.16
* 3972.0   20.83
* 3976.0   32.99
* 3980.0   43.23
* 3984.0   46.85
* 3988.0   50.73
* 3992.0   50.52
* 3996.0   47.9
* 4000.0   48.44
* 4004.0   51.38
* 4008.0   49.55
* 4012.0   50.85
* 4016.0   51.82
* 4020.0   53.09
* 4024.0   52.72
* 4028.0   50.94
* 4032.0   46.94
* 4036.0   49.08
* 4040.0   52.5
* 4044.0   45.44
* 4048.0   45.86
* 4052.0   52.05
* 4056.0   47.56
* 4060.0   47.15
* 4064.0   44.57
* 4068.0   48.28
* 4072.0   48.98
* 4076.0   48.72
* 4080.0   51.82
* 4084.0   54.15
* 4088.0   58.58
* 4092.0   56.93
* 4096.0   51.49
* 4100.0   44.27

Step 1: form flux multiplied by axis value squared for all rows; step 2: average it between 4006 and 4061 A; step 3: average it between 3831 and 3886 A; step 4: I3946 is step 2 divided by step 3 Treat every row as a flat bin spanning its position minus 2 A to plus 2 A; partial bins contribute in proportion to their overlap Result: 1.95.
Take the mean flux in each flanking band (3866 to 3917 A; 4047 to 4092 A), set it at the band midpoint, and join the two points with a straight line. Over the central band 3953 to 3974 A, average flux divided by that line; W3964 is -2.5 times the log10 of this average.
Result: 0.36 mag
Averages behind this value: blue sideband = 34.4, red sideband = 50.2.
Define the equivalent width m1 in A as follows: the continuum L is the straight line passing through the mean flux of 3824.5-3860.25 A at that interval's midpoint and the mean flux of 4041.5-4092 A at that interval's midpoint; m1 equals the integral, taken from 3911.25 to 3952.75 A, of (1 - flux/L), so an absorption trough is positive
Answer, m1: 7.1 A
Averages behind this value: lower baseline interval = 25.8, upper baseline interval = 49.8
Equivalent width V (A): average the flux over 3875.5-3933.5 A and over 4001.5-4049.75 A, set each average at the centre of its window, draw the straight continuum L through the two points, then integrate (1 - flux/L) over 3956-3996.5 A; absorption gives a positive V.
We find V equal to 5.9 A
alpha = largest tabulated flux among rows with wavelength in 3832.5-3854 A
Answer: 34.21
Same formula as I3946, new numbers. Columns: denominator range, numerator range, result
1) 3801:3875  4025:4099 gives 1.94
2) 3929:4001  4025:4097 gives 1.56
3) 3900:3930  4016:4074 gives 1.44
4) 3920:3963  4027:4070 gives 1.76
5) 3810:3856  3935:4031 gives 1.58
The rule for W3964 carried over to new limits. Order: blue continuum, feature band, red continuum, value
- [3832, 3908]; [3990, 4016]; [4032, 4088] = -0.15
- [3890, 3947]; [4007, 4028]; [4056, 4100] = -0.19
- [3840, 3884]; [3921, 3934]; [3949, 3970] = 0.26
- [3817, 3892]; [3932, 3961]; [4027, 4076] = 0.28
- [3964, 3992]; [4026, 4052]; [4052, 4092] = -0.08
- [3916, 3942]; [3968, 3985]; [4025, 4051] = 0.08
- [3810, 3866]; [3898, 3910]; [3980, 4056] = -0.03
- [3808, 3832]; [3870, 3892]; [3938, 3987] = 0.03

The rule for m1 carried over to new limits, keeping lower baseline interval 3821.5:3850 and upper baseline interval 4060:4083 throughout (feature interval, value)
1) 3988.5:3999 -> -2.2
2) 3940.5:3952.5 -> 1.5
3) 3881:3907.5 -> -3.0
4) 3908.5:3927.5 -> -2.8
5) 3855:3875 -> 0.2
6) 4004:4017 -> -2.5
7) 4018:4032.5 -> -2.4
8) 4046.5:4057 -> -0.5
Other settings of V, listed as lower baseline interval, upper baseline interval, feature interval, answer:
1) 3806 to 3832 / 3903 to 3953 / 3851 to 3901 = -1.1 A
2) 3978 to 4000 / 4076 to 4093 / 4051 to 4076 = 2.4 A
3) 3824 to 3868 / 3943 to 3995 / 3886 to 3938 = -1.4 A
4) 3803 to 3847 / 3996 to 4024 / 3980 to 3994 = -0.1 A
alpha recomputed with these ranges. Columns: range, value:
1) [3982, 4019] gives 51.82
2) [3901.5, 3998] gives 50.73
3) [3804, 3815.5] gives 39.37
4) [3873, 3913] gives 44.36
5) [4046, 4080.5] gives 52.05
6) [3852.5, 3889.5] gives 31.68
